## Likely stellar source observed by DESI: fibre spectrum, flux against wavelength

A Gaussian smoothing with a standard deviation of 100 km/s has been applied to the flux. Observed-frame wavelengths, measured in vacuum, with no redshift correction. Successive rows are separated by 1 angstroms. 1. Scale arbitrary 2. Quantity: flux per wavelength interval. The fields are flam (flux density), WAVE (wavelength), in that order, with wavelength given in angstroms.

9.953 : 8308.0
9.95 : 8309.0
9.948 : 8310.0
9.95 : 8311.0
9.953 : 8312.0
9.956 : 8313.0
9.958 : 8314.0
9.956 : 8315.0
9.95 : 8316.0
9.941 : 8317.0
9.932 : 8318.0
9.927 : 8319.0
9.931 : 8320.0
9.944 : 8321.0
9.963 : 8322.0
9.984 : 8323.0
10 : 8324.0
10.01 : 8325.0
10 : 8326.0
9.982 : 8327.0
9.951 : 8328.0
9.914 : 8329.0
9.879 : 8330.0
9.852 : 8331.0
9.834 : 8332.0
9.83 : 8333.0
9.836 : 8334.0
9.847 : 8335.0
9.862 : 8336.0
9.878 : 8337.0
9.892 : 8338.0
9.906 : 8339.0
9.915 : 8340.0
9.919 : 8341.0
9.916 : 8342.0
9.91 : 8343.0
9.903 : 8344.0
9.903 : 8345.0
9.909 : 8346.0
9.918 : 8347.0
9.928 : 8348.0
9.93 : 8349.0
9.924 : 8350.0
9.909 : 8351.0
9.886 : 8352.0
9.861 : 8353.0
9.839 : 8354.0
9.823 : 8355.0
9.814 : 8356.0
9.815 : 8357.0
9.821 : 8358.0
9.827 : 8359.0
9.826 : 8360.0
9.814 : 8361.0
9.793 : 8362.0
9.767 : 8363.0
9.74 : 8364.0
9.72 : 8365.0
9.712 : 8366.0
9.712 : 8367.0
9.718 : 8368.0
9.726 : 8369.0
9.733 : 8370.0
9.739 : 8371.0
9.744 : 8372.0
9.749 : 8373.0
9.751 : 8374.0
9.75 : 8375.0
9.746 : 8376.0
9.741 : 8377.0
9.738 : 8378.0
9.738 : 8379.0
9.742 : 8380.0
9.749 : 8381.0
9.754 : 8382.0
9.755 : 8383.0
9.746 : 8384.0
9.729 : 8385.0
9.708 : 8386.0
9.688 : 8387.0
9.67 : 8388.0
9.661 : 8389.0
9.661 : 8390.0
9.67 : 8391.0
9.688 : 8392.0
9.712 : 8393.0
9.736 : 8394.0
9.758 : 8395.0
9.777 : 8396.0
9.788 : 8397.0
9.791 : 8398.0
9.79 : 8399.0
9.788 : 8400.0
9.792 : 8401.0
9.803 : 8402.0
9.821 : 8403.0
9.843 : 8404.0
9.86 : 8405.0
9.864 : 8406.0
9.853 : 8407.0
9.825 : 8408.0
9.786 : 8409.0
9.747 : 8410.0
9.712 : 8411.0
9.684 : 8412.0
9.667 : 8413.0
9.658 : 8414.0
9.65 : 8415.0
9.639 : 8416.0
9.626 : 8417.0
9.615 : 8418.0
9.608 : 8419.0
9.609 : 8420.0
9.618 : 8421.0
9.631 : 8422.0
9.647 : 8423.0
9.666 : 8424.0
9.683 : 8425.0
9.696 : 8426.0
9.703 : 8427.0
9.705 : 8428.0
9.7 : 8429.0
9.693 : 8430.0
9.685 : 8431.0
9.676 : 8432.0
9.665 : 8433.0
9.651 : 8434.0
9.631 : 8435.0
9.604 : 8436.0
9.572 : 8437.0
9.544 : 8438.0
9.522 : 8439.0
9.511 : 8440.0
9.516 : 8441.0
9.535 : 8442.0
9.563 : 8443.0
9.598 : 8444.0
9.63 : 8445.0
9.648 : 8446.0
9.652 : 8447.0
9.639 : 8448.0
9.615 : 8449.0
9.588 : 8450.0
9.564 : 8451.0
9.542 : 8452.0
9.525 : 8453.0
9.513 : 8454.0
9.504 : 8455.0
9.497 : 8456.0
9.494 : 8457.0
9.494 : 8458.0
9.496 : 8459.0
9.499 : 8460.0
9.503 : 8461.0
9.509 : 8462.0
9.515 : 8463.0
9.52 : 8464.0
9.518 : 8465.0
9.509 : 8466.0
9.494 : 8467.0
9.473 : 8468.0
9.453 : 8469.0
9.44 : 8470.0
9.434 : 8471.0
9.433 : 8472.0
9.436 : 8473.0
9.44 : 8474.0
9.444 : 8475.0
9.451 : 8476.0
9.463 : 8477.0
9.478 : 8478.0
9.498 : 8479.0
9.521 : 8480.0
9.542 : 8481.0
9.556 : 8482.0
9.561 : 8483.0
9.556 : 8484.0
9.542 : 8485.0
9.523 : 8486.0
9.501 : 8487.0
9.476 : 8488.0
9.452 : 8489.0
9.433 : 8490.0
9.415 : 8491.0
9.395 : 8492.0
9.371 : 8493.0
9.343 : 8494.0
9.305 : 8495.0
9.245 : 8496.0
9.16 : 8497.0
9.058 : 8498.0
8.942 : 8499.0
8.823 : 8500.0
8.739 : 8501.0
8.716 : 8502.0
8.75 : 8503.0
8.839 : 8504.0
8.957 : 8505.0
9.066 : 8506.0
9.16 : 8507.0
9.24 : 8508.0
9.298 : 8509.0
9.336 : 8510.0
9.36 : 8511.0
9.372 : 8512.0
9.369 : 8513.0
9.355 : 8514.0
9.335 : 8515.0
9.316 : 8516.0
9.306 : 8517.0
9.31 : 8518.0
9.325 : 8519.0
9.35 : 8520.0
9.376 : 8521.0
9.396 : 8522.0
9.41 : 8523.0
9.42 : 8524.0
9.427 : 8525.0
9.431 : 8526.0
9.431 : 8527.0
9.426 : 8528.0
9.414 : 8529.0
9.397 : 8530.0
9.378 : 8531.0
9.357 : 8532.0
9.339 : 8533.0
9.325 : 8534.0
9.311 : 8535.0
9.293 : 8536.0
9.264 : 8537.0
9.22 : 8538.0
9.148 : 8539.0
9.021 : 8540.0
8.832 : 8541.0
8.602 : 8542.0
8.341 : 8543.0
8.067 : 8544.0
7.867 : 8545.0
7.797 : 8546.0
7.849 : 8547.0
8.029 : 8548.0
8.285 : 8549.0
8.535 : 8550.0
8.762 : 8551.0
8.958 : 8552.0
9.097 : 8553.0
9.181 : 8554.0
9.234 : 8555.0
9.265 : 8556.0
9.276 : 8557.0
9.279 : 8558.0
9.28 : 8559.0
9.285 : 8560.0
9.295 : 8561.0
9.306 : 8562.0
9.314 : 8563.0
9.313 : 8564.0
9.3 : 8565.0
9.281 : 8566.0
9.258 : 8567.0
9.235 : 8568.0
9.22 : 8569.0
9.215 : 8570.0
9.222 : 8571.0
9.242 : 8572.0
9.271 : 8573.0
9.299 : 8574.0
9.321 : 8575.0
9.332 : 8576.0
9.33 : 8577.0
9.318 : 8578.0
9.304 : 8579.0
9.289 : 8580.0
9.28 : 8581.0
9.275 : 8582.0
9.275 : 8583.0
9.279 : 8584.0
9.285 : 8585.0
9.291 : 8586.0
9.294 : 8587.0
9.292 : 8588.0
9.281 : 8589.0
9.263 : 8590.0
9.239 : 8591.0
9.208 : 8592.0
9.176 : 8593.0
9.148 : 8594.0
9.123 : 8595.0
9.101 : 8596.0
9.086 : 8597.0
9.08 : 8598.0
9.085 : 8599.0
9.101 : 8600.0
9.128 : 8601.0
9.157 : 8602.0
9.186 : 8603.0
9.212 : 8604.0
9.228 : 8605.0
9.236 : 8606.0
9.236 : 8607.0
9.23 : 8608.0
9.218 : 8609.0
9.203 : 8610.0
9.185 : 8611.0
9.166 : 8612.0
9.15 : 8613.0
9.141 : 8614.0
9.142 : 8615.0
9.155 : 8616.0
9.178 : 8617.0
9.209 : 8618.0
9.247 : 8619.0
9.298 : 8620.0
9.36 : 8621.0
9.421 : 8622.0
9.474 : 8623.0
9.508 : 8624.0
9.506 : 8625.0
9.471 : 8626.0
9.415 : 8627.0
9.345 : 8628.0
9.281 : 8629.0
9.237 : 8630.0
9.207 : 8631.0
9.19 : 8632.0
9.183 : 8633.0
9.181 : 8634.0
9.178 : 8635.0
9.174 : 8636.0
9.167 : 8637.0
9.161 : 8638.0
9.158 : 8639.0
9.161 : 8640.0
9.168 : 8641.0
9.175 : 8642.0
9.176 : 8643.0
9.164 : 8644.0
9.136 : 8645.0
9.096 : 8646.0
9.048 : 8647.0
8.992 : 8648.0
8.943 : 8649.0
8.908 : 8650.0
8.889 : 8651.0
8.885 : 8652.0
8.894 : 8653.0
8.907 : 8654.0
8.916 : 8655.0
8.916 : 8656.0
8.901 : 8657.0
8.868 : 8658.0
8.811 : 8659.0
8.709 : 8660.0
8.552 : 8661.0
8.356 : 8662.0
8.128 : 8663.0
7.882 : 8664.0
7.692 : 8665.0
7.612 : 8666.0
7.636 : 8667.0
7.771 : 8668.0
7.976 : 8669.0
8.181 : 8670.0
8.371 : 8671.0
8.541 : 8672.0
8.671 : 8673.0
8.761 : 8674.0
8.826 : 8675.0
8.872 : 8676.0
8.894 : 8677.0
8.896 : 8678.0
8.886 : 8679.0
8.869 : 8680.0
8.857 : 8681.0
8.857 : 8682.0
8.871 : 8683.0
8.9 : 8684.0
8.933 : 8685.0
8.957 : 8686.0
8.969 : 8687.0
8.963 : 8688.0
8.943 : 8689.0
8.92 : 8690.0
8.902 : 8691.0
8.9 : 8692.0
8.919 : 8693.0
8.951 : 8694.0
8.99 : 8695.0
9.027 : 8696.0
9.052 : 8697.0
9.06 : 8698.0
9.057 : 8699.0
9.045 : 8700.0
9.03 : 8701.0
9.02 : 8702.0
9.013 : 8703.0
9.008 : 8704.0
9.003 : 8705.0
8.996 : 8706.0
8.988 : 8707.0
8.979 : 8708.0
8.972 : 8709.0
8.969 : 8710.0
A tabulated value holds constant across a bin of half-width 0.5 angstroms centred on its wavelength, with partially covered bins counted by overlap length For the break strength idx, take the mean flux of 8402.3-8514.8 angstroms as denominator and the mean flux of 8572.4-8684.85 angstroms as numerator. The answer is 0.95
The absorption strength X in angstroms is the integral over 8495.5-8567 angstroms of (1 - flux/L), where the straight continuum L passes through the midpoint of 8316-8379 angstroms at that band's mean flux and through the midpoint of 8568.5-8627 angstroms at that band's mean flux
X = 2.4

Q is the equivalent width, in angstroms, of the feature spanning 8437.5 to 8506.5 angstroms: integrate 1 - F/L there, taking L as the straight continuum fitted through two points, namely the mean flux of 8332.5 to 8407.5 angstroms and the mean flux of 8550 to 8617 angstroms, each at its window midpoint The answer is 0.77 angstroms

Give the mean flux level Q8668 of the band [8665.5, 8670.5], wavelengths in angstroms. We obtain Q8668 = 7.84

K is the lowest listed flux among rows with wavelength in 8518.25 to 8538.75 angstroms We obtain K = 9.22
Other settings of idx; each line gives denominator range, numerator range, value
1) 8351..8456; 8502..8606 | 0.94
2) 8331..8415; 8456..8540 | 0.95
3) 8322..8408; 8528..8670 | 0.92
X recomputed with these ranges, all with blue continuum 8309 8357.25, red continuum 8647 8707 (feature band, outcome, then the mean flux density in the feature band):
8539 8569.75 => 0.9 angstroms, 8.89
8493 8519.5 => 0.5 angstroms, 9.16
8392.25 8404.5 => -0.1 angstroms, 9.78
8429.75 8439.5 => -0.1 angstroms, 9.62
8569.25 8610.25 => -0.8 angstroms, 9.23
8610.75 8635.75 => -1.0 angstroms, 9.27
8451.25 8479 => -0.1 angstroms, 9.49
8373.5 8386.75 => 0.0 angstroms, 9.74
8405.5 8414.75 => -0.1 angstroms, 9.75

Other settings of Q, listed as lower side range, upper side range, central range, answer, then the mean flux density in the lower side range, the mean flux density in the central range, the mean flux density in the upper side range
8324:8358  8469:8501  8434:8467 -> -0.1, 9.89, 9.55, 9.39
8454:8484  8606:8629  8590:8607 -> 0.3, 9.49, 9.16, 9.28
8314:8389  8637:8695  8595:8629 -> -1.1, 9.84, 9.24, 8.76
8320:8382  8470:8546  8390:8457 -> -0.7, 9.84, 9.67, 9.24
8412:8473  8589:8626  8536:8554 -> 1.4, 9.58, 8.61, 9.22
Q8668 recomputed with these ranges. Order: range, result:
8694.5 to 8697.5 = 9.02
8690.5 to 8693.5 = 8.91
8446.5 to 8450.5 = 9.62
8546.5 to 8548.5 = 7.94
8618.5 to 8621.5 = 9.3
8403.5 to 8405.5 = 9.85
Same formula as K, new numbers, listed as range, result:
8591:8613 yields 9.08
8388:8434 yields 9.608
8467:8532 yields 8.716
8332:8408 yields 9.661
